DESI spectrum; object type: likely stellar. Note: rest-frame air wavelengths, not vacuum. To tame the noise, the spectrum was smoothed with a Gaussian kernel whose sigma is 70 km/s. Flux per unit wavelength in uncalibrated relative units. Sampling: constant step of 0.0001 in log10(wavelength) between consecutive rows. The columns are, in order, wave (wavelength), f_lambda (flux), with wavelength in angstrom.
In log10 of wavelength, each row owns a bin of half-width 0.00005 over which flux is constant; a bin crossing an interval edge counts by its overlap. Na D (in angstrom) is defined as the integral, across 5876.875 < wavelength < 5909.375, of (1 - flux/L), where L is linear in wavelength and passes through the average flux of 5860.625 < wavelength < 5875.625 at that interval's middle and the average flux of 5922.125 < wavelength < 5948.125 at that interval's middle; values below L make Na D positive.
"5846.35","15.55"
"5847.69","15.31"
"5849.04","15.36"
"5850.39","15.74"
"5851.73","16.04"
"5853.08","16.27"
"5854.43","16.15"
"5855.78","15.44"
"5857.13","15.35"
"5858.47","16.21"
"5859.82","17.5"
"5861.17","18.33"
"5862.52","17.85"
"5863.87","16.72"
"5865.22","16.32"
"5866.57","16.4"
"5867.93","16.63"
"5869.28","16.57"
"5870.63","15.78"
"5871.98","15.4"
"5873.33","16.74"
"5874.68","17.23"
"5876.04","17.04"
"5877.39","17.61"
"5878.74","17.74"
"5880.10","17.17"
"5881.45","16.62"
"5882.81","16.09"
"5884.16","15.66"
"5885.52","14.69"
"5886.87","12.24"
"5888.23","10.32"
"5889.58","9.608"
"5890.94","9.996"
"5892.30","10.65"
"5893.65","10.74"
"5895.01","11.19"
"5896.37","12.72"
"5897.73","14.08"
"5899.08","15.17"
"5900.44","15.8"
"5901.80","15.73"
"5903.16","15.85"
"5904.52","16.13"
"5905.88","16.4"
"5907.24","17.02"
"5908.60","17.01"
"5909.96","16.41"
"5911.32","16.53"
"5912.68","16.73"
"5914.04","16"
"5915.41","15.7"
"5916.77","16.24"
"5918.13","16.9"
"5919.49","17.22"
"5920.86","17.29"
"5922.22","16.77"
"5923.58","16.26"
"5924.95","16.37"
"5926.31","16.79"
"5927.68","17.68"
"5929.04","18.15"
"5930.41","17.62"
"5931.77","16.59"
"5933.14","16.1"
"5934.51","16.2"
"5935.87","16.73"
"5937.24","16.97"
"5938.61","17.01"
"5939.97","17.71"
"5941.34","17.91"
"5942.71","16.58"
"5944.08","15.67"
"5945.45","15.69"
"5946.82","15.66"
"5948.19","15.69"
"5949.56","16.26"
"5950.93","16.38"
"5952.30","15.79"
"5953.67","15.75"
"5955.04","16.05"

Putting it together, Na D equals 4.5 angstrom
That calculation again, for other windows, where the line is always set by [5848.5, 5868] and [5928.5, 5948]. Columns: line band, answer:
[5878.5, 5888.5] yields 0.8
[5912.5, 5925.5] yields 0.1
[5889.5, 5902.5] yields 3.0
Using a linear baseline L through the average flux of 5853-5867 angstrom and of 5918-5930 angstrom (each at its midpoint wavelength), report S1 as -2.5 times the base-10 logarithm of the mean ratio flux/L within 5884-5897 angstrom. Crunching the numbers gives 0.40 mag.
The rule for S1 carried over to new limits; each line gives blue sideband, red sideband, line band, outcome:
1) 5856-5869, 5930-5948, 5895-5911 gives 0.08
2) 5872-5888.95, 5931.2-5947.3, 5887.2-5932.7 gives 0.06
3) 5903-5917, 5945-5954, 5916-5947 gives -0.04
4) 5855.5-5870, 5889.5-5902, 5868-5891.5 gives -0.04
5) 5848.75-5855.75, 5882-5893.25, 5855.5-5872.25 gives -0.13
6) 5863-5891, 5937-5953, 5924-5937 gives -0.04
